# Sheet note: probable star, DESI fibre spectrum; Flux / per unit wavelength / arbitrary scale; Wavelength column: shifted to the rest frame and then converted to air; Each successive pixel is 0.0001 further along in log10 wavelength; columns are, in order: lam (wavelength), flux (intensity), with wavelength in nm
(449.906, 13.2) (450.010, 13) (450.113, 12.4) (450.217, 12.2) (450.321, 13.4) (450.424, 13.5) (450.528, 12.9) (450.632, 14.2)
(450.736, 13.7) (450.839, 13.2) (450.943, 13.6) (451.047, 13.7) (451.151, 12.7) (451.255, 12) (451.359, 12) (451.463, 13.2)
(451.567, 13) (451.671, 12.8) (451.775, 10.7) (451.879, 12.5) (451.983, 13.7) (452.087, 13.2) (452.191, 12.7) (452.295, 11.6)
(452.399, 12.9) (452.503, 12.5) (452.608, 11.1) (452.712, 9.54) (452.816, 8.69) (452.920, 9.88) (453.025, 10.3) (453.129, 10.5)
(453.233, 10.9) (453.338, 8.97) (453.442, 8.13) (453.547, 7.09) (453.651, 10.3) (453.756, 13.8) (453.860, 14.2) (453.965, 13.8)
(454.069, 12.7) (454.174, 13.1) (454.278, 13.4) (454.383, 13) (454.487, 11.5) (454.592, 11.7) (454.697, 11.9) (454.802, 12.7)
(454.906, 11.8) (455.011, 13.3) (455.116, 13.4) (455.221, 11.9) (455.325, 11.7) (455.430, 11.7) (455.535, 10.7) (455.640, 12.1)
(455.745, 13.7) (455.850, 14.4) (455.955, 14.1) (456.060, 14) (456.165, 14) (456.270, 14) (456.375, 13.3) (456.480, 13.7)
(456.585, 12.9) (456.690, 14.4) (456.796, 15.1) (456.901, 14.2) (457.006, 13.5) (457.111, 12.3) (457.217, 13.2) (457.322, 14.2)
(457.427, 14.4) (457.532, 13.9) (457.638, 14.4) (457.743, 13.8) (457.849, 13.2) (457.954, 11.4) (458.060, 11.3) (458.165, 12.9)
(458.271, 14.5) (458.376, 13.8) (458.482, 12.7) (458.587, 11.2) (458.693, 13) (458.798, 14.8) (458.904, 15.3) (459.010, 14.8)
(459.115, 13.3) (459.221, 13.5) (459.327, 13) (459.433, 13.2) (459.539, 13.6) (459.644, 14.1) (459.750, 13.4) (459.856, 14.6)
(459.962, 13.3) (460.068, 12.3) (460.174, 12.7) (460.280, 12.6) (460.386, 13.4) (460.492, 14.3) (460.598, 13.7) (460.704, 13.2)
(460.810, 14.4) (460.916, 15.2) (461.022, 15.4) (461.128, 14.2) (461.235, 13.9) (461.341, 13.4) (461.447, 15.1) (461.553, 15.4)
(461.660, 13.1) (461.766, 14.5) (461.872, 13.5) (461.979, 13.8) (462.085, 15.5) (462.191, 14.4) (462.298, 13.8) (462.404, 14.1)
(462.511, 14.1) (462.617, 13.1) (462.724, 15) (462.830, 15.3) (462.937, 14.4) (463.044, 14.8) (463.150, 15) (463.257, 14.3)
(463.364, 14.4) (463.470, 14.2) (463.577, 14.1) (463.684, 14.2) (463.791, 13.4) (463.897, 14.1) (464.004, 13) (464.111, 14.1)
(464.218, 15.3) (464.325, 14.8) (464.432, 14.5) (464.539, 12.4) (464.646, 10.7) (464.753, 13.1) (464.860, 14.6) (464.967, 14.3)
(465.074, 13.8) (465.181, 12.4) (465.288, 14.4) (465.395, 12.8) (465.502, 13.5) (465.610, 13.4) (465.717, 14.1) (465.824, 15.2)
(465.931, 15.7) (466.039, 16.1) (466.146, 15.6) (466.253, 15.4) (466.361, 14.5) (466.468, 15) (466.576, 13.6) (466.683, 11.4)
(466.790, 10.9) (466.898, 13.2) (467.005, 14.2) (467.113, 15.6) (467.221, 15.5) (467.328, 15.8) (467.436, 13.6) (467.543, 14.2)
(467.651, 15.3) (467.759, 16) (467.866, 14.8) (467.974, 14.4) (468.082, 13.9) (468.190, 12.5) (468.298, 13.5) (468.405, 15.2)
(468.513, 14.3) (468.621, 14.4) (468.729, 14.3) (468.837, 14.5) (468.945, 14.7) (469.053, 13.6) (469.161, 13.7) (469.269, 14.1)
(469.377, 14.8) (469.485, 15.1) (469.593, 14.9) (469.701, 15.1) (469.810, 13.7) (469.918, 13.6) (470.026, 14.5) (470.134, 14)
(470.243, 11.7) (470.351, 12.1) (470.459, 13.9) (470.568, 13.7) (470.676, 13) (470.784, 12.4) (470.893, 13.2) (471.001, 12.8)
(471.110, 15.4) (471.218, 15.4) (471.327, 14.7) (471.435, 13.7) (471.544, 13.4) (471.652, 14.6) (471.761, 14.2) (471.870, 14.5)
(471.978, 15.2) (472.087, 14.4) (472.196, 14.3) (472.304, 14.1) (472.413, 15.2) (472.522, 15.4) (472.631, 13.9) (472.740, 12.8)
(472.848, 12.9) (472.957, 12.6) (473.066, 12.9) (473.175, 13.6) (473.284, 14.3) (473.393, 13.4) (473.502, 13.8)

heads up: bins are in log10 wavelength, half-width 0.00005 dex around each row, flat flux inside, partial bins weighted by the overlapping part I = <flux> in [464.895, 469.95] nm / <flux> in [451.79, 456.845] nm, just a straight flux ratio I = 1.2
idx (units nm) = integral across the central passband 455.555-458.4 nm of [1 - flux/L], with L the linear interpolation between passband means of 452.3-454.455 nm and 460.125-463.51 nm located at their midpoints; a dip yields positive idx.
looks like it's -0.24 nm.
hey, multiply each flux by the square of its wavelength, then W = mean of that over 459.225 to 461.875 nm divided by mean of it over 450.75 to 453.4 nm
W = 1.21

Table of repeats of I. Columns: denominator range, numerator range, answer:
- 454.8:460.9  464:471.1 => 1.05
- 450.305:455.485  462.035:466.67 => 1.17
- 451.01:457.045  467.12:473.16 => 1.15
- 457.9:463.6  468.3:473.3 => 1.01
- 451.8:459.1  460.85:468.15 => 1.13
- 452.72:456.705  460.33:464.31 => 1.18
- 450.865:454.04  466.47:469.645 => 1.22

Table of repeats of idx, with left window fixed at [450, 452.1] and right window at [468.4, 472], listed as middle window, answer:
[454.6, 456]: 0.07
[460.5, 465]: -0.18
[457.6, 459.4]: 0.00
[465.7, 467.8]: -0.11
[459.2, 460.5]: 0.01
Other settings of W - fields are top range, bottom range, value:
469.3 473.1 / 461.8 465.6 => 1.03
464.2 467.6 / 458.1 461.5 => 1.05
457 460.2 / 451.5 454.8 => 1.18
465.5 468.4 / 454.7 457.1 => 1.14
